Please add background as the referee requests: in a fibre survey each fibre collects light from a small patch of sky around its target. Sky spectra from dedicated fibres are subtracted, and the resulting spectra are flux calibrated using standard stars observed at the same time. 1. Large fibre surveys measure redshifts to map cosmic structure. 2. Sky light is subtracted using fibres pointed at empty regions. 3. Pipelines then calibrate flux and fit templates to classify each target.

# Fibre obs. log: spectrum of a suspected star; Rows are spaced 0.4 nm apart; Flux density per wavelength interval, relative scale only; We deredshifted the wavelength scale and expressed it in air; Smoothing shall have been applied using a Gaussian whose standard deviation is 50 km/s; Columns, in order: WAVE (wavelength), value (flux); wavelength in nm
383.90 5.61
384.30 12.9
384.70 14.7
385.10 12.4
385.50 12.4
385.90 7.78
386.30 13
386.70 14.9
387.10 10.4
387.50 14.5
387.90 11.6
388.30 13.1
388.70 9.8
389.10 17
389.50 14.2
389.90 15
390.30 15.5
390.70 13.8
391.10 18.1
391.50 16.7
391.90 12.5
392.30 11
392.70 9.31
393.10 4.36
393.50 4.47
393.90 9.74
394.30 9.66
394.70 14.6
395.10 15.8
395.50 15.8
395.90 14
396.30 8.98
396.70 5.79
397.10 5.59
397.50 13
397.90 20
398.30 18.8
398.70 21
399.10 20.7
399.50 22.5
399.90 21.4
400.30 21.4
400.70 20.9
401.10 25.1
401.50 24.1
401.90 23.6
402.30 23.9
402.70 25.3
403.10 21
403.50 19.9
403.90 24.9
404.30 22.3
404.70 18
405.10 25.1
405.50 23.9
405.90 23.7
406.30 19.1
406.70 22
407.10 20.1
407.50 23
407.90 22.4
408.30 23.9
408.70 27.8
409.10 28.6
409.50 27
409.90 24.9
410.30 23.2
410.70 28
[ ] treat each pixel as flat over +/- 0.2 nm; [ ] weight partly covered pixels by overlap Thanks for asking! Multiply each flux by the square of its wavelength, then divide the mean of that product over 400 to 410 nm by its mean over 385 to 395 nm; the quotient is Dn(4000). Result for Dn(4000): 2.0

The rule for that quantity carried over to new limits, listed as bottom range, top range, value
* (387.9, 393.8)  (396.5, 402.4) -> 1.61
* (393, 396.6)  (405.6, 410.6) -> 2.35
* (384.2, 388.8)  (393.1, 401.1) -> 1.28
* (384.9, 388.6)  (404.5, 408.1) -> 1.99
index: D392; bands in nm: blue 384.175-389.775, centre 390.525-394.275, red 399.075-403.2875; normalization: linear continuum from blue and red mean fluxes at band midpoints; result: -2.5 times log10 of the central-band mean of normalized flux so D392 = 0.43 mag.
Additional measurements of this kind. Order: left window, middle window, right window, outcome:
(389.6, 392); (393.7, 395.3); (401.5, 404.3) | 0.386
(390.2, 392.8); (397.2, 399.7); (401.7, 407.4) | -0.017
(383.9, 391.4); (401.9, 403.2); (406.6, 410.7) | -0.115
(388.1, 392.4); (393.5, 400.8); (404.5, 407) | 0.181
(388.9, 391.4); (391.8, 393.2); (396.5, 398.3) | 0.469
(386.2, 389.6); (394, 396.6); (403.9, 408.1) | 0.300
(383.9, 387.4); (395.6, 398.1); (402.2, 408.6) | 0.493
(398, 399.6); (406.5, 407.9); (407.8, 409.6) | 0.160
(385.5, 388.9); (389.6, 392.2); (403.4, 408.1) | -0.086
